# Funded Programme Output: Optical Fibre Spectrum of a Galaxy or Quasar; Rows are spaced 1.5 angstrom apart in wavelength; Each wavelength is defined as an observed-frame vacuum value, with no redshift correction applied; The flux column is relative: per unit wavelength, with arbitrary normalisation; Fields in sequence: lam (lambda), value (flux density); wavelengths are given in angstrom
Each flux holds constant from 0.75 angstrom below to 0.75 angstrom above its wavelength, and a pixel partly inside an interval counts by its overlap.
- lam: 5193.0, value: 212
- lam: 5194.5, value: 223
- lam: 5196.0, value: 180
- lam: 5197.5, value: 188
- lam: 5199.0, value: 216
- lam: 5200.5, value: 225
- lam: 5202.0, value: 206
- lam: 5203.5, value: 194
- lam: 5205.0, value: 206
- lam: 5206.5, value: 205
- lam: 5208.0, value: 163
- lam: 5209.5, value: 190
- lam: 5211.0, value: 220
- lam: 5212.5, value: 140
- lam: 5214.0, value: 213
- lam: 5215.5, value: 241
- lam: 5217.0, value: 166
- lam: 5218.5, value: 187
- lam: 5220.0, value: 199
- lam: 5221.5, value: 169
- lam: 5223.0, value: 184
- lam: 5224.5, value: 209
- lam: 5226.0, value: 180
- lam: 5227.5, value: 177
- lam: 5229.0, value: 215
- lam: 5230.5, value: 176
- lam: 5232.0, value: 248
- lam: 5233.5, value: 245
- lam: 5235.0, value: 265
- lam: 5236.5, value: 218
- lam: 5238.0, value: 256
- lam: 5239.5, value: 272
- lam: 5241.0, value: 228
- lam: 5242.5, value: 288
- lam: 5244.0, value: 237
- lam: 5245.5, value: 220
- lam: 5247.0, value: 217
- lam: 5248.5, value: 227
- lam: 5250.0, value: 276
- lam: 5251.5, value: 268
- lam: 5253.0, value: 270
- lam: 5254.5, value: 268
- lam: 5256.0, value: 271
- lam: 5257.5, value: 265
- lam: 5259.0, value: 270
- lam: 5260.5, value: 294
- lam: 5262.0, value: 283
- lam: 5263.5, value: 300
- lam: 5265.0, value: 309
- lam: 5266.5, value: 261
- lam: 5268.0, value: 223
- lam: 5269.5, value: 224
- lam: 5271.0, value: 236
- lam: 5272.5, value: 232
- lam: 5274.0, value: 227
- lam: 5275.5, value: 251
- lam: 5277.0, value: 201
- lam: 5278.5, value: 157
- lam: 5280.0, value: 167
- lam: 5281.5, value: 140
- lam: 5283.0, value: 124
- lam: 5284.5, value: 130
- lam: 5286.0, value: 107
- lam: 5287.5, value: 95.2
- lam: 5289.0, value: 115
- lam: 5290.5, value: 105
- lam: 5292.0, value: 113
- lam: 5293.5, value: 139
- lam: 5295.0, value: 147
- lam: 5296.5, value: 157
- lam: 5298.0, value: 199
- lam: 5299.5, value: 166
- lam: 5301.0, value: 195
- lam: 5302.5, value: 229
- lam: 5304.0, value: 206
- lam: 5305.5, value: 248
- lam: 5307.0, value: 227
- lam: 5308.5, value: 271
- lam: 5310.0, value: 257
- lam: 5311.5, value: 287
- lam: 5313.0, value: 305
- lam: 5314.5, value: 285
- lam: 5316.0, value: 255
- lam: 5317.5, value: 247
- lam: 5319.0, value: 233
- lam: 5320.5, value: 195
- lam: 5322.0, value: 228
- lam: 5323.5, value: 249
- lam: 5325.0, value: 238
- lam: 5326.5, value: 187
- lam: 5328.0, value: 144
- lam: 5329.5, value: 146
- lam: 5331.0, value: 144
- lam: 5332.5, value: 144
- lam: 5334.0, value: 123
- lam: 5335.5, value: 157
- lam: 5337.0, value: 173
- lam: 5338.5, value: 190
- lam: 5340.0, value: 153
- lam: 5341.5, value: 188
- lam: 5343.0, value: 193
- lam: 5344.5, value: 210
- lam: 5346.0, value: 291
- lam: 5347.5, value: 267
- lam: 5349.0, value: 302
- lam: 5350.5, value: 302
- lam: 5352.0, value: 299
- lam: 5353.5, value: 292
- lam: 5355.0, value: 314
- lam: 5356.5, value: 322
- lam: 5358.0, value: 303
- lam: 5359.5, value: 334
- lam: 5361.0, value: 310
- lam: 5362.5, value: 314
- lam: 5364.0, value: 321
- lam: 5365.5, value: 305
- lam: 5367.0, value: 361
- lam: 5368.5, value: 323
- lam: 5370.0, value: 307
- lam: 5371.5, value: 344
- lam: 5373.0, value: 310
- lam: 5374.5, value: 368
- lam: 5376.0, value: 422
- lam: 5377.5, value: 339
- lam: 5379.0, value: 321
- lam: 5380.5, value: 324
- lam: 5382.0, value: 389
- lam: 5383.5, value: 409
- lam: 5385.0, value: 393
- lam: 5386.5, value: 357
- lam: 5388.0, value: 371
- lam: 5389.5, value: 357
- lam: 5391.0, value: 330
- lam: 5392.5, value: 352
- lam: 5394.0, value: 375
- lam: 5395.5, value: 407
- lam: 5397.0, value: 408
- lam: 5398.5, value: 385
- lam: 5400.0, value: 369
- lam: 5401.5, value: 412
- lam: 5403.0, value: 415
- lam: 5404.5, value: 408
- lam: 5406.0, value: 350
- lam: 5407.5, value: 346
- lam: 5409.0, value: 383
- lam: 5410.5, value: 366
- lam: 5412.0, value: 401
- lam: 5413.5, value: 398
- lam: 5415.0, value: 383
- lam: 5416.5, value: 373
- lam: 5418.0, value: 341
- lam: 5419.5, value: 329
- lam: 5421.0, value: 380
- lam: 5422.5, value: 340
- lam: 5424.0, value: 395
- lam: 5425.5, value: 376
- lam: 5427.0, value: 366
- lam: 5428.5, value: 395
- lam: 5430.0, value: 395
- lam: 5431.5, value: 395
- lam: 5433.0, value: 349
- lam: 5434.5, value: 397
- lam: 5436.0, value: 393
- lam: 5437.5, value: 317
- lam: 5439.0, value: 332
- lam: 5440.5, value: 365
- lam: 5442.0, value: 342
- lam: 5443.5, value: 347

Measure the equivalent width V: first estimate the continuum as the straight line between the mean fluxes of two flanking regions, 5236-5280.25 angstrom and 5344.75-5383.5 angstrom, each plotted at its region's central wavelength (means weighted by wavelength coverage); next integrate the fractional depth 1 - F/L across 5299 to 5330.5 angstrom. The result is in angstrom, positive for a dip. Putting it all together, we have 6.5 angstrom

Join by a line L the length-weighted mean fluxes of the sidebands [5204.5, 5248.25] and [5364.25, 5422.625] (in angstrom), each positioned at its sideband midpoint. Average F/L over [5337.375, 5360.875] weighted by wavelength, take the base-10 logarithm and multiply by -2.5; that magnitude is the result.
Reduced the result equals 0.23 mag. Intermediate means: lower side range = 212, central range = 264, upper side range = 365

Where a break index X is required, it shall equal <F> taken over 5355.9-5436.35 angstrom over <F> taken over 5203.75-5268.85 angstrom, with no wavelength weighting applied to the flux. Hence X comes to 1.58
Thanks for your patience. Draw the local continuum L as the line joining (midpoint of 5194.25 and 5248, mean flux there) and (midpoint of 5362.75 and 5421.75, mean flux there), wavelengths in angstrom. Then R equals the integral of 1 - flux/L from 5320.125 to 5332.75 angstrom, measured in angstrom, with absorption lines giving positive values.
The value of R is 4.9 angstrom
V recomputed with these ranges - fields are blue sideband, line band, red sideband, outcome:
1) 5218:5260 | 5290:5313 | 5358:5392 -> 6.8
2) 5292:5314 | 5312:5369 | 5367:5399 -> 7.6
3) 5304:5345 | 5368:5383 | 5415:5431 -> -2.7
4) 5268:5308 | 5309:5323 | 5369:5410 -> -1.6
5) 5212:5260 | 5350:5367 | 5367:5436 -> 1.0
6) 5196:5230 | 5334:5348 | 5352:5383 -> 5.1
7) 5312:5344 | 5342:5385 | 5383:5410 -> -3.7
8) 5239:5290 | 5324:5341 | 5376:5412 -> 7.7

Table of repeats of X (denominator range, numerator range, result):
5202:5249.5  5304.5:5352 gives 1.05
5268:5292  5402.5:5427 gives 2.23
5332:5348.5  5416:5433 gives 1.93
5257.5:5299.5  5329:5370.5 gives 1.31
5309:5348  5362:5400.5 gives 1.69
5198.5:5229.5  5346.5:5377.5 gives 1.65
